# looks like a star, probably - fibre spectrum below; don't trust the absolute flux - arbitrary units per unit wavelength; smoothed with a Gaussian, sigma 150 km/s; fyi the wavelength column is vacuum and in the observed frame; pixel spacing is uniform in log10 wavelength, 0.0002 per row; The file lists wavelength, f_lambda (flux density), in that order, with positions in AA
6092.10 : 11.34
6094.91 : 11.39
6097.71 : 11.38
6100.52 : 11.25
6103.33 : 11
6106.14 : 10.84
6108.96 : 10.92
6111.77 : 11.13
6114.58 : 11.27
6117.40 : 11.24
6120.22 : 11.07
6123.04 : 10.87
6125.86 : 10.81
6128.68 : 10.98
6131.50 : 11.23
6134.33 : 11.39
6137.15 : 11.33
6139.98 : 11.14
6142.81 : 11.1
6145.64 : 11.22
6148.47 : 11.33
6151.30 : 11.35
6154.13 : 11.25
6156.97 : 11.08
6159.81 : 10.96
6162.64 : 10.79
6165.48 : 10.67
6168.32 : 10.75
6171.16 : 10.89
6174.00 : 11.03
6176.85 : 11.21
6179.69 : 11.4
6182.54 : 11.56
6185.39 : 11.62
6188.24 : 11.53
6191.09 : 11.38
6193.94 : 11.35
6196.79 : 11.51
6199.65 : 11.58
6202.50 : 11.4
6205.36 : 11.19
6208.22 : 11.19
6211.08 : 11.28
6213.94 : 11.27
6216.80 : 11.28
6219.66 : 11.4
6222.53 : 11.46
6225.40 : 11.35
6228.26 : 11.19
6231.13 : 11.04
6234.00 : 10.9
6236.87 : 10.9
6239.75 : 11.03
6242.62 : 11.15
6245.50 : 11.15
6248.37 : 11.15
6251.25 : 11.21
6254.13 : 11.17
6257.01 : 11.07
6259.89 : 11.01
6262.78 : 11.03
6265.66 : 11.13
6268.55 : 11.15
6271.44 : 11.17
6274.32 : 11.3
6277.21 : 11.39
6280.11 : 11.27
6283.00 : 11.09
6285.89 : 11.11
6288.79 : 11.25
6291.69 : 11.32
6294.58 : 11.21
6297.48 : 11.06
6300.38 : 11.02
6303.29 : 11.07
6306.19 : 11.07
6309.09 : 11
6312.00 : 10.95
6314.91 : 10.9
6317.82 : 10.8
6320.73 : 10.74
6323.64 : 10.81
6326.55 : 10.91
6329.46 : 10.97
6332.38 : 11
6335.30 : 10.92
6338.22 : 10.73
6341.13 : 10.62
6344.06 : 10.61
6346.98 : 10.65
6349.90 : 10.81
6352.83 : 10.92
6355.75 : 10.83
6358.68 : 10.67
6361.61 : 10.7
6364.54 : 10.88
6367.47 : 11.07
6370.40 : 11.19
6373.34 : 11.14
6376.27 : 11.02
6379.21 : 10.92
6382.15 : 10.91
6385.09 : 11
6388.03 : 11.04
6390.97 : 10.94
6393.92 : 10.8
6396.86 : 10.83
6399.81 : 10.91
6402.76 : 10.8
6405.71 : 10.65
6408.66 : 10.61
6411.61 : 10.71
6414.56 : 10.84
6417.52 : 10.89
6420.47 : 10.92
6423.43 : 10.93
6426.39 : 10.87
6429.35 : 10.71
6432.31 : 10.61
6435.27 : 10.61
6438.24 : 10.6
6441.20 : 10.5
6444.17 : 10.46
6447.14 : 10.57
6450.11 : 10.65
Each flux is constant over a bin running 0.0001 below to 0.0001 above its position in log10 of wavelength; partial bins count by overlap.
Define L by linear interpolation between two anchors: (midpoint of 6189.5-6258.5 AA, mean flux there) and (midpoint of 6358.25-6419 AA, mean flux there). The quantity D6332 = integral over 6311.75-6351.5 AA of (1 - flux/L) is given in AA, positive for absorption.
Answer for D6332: 0.7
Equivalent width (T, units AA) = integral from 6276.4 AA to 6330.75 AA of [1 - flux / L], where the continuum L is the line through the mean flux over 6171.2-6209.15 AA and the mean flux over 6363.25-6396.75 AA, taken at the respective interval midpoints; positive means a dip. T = 0.5 AA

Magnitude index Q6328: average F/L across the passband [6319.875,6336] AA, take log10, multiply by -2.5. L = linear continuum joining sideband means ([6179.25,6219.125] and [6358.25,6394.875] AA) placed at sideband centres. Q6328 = 0.02 mag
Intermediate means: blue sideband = 11.4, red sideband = 11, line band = 10.9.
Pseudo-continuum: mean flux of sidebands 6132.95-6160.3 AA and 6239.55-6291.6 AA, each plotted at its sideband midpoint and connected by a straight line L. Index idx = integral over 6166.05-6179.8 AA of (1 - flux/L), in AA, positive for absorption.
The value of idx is 0.3 AA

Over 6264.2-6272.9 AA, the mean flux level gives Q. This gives 11.2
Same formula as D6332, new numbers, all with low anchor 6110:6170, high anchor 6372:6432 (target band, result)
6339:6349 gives 0.2 AA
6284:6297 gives -0.3 AA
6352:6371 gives 0.0 AA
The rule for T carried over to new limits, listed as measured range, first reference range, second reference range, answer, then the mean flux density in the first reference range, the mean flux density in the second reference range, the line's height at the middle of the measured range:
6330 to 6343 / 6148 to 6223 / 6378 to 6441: 0.2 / 11.2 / 10.8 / 11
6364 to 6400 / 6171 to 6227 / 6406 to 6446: -0.5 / 11.4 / 10.7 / 10.8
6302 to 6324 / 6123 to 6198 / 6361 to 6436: 0.1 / 11.2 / 10.9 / 11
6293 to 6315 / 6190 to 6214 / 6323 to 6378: 0.0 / 11.4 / 10.9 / 11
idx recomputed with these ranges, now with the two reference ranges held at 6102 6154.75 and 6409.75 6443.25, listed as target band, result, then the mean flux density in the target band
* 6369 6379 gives -0.3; 11.1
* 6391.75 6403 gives -0.1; 10.8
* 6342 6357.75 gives 0.1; 10.8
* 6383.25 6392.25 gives -0.2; 11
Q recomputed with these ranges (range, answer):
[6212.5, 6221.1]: 11.3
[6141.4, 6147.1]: 11.2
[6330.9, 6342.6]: 10.8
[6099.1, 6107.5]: 11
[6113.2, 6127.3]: 11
